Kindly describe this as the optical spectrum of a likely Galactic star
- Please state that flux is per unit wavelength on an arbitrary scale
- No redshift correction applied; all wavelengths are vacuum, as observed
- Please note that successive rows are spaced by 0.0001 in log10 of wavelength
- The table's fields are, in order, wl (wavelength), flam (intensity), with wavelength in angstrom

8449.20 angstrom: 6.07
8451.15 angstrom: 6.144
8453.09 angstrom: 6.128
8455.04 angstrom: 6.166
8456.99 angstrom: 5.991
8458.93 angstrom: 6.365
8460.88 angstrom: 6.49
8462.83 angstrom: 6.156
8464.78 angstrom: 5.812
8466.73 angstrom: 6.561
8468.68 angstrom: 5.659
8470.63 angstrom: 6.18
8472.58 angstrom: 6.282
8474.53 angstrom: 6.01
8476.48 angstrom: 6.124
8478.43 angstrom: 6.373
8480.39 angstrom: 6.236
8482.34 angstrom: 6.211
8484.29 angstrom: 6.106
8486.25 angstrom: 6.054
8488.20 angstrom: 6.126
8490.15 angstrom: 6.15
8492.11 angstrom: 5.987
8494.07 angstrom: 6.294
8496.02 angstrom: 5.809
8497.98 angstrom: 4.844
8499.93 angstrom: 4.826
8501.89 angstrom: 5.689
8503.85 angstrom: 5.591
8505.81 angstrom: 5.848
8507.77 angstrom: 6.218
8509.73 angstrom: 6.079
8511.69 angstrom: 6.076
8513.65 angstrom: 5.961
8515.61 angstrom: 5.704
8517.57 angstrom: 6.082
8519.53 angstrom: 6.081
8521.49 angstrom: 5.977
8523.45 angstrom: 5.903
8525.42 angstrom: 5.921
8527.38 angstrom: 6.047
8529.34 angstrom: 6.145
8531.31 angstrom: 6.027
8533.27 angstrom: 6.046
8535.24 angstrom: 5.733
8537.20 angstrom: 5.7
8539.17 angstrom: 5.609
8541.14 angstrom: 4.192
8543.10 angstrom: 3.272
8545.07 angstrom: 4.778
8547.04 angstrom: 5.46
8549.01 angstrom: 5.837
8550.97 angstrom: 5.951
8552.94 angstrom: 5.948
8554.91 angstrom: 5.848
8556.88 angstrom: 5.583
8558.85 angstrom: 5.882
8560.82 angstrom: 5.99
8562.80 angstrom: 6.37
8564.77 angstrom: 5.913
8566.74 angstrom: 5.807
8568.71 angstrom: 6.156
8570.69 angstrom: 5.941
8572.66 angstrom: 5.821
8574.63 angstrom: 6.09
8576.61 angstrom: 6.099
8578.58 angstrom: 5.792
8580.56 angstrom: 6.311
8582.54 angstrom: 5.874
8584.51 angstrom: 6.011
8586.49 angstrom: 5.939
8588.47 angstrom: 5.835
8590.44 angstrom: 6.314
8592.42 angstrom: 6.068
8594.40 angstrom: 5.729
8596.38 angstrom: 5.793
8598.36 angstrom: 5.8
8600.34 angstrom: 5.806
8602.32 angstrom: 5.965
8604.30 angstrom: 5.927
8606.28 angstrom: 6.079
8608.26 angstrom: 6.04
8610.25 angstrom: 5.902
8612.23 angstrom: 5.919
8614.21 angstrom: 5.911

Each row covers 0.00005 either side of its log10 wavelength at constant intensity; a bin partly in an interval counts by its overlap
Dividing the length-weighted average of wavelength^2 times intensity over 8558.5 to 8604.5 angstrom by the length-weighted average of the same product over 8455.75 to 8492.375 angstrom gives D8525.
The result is 0.99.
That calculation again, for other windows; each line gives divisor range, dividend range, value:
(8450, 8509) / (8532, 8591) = 0.97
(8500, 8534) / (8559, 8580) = 1.02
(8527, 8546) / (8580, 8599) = 1.13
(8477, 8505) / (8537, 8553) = 0.88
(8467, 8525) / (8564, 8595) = 1.03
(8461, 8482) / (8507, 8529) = 0.99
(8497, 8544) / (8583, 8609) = 1.07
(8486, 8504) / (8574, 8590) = 1.07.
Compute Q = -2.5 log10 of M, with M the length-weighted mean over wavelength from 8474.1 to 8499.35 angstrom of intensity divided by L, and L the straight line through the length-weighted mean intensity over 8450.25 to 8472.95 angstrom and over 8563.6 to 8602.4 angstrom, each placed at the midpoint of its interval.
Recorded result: 0.02 mag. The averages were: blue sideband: 6.16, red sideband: 5.96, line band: 6.01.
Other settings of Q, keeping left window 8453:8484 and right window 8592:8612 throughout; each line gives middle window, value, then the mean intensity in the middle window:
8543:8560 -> 0.093 mag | 5.51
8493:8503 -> 0.115 mag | 5.5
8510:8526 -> 0.019 mag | 5.97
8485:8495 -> 0.002 mag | 6.12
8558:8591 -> -0.008 mag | 6.01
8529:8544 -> 0.138 mag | 5.32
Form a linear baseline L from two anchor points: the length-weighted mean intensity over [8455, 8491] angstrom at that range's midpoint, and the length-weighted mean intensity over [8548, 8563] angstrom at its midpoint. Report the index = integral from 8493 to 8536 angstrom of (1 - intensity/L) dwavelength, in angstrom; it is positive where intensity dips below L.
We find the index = 1.2 angstrom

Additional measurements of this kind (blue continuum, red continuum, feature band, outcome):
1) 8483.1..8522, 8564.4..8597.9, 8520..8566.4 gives 2.03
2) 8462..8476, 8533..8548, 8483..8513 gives -0.96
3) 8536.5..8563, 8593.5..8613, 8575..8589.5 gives -0.70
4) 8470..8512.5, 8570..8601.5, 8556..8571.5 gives -0.01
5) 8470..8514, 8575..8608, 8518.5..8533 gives -0.14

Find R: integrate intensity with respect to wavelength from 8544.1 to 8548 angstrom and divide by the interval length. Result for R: 5.12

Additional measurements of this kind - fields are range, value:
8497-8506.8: 5.36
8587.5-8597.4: 5.95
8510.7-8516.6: 5.92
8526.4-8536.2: 6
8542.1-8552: 5.07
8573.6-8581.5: 6.07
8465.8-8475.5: 6.14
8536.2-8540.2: 5.64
